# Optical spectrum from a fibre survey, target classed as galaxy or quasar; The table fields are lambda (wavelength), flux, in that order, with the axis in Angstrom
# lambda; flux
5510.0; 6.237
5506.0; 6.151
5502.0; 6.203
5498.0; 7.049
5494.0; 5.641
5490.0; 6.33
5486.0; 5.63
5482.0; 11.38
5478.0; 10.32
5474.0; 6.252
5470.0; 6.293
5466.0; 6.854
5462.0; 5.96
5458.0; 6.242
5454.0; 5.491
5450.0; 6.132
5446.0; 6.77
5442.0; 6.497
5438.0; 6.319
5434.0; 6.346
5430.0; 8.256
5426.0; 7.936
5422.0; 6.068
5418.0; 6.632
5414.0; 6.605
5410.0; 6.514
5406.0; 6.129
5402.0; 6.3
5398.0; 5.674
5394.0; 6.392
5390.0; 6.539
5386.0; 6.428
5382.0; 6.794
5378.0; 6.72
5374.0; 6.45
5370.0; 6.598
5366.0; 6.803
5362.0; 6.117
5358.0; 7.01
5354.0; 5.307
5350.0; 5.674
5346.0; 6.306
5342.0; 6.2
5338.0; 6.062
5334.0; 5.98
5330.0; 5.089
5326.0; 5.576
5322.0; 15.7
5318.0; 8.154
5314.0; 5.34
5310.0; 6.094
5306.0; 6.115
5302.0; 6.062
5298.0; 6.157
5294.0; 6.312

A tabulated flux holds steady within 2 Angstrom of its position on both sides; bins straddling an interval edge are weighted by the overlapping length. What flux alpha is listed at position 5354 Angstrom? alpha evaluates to 5.307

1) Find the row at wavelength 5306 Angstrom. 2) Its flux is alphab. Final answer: 6.115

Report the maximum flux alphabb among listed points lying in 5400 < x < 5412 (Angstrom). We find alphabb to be 6.514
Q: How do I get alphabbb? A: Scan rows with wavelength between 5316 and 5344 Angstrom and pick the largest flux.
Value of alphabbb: 15.7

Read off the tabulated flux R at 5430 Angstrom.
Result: 8.256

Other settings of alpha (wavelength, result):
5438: 6.319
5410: 6.514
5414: 6.605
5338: 6.062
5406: 6.129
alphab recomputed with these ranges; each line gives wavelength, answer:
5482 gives 11.38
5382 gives 6.794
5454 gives 5.491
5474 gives 6.252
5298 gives 6.157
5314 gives 5.34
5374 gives 6.45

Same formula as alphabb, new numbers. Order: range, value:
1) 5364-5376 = 6.803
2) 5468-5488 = 11.38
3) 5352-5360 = 7.01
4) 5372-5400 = 6.794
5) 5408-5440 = 8.256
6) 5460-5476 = 6.854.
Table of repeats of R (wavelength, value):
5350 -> 5.674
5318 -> 8.154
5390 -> 6.539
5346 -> 6.306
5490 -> 6.33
